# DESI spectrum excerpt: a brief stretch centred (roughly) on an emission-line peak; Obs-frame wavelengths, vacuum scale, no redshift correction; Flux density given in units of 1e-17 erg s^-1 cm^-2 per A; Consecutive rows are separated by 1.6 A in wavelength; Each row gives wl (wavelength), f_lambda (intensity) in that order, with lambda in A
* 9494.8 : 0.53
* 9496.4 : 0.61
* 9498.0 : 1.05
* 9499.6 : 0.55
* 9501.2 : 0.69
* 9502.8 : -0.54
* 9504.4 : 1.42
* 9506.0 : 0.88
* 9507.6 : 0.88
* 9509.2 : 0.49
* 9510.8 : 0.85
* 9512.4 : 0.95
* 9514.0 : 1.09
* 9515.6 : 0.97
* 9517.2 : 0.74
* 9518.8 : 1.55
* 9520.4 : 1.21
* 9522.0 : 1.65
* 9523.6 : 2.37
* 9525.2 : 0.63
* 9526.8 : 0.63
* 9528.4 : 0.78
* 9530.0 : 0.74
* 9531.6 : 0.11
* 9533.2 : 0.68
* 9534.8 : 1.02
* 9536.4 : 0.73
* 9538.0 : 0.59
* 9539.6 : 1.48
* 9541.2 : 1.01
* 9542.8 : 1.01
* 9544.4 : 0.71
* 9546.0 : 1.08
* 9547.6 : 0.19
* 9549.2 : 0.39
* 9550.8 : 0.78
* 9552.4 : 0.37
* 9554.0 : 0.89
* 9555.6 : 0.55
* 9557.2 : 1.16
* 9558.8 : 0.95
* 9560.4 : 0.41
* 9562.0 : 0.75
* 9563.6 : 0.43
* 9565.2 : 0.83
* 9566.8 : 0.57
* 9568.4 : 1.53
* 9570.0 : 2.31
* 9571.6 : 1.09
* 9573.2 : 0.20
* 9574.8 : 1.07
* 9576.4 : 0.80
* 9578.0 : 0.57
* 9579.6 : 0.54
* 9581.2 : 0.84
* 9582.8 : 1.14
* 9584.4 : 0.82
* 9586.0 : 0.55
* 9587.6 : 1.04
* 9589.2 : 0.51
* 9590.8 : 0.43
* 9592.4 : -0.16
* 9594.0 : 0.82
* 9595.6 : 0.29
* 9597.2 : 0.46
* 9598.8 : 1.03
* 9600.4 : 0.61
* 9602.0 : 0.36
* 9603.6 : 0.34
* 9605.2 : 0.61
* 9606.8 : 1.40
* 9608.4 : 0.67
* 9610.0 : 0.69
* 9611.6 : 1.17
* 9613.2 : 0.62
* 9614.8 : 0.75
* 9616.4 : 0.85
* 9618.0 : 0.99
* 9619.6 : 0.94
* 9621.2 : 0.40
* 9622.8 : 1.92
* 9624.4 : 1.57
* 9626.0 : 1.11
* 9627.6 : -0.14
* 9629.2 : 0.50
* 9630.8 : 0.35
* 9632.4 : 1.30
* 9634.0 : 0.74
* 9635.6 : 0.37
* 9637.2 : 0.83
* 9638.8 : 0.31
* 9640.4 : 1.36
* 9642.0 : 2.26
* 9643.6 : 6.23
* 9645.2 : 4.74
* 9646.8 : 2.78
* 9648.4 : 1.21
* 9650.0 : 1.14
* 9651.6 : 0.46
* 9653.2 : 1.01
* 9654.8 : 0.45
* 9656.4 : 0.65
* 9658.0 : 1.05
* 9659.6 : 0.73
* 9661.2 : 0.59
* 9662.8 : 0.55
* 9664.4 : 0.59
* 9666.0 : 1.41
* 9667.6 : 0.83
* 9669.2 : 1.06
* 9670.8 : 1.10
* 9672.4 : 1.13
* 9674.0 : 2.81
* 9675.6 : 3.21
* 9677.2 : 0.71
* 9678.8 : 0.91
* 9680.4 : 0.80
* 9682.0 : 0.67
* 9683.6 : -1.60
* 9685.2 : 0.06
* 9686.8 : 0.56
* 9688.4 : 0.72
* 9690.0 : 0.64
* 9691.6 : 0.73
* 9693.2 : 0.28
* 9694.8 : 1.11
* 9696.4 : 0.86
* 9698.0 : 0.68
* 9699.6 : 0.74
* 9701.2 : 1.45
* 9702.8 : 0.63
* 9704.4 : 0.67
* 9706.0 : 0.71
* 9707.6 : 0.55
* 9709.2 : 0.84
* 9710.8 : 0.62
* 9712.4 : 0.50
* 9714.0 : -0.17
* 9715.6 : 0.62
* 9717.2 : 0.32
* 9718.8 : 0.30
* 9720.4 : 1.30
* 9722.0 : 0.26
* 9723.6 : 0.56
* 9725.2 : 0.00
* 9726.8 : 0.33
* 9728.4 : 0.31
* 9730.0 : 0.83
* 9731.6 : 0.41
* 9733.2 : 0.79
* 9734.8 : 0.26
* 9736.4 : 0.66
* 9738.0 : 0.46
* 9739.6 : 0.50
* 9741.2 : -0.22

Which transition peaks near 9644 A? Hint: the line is H-alpha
